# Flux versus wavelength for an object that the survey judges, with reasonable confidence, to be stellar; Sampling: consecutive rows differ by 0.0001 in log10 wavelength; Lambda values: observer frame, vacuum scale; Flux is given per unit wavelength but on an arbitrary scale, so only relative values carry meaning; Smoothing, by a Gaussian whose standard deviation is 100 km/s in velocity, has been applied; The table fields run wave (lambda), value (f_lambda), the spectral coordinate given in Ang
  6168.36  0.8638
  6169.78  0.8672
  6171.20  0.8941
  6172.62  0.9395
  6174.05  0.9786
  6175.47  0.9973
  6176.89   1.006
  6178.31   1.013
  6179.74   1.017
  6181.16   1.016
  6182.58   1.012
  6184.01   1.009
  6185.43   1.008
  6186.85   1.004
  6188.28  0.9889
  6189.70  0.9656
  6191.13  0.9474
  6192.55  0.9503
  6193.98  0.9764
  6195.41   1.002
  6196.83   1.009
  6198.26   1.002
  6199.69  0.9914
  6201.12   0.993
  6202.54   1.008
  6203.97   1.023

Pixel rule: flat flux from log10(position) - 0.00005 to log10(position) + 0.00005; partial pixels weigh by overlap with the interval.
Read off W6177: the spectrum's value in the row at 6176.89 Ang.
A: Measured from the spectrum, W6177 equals 1.006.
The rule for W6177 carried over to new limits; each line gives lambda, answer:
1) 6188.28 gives 0.9889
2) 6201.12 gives 0.993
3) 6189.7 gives 0.9656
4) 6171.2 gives 0.8941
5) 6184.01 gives 1.009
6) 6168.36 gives 0.8638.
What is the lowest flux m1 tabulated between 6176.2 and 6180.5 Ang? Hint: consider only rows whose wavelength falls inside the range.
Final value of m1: 1.006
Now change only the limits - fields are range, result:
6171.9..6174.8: 0.9395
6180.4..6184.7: 1.009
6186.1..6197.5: 0.9474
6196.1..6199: 1.002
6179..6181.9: 1.016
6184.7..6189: 0.9889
